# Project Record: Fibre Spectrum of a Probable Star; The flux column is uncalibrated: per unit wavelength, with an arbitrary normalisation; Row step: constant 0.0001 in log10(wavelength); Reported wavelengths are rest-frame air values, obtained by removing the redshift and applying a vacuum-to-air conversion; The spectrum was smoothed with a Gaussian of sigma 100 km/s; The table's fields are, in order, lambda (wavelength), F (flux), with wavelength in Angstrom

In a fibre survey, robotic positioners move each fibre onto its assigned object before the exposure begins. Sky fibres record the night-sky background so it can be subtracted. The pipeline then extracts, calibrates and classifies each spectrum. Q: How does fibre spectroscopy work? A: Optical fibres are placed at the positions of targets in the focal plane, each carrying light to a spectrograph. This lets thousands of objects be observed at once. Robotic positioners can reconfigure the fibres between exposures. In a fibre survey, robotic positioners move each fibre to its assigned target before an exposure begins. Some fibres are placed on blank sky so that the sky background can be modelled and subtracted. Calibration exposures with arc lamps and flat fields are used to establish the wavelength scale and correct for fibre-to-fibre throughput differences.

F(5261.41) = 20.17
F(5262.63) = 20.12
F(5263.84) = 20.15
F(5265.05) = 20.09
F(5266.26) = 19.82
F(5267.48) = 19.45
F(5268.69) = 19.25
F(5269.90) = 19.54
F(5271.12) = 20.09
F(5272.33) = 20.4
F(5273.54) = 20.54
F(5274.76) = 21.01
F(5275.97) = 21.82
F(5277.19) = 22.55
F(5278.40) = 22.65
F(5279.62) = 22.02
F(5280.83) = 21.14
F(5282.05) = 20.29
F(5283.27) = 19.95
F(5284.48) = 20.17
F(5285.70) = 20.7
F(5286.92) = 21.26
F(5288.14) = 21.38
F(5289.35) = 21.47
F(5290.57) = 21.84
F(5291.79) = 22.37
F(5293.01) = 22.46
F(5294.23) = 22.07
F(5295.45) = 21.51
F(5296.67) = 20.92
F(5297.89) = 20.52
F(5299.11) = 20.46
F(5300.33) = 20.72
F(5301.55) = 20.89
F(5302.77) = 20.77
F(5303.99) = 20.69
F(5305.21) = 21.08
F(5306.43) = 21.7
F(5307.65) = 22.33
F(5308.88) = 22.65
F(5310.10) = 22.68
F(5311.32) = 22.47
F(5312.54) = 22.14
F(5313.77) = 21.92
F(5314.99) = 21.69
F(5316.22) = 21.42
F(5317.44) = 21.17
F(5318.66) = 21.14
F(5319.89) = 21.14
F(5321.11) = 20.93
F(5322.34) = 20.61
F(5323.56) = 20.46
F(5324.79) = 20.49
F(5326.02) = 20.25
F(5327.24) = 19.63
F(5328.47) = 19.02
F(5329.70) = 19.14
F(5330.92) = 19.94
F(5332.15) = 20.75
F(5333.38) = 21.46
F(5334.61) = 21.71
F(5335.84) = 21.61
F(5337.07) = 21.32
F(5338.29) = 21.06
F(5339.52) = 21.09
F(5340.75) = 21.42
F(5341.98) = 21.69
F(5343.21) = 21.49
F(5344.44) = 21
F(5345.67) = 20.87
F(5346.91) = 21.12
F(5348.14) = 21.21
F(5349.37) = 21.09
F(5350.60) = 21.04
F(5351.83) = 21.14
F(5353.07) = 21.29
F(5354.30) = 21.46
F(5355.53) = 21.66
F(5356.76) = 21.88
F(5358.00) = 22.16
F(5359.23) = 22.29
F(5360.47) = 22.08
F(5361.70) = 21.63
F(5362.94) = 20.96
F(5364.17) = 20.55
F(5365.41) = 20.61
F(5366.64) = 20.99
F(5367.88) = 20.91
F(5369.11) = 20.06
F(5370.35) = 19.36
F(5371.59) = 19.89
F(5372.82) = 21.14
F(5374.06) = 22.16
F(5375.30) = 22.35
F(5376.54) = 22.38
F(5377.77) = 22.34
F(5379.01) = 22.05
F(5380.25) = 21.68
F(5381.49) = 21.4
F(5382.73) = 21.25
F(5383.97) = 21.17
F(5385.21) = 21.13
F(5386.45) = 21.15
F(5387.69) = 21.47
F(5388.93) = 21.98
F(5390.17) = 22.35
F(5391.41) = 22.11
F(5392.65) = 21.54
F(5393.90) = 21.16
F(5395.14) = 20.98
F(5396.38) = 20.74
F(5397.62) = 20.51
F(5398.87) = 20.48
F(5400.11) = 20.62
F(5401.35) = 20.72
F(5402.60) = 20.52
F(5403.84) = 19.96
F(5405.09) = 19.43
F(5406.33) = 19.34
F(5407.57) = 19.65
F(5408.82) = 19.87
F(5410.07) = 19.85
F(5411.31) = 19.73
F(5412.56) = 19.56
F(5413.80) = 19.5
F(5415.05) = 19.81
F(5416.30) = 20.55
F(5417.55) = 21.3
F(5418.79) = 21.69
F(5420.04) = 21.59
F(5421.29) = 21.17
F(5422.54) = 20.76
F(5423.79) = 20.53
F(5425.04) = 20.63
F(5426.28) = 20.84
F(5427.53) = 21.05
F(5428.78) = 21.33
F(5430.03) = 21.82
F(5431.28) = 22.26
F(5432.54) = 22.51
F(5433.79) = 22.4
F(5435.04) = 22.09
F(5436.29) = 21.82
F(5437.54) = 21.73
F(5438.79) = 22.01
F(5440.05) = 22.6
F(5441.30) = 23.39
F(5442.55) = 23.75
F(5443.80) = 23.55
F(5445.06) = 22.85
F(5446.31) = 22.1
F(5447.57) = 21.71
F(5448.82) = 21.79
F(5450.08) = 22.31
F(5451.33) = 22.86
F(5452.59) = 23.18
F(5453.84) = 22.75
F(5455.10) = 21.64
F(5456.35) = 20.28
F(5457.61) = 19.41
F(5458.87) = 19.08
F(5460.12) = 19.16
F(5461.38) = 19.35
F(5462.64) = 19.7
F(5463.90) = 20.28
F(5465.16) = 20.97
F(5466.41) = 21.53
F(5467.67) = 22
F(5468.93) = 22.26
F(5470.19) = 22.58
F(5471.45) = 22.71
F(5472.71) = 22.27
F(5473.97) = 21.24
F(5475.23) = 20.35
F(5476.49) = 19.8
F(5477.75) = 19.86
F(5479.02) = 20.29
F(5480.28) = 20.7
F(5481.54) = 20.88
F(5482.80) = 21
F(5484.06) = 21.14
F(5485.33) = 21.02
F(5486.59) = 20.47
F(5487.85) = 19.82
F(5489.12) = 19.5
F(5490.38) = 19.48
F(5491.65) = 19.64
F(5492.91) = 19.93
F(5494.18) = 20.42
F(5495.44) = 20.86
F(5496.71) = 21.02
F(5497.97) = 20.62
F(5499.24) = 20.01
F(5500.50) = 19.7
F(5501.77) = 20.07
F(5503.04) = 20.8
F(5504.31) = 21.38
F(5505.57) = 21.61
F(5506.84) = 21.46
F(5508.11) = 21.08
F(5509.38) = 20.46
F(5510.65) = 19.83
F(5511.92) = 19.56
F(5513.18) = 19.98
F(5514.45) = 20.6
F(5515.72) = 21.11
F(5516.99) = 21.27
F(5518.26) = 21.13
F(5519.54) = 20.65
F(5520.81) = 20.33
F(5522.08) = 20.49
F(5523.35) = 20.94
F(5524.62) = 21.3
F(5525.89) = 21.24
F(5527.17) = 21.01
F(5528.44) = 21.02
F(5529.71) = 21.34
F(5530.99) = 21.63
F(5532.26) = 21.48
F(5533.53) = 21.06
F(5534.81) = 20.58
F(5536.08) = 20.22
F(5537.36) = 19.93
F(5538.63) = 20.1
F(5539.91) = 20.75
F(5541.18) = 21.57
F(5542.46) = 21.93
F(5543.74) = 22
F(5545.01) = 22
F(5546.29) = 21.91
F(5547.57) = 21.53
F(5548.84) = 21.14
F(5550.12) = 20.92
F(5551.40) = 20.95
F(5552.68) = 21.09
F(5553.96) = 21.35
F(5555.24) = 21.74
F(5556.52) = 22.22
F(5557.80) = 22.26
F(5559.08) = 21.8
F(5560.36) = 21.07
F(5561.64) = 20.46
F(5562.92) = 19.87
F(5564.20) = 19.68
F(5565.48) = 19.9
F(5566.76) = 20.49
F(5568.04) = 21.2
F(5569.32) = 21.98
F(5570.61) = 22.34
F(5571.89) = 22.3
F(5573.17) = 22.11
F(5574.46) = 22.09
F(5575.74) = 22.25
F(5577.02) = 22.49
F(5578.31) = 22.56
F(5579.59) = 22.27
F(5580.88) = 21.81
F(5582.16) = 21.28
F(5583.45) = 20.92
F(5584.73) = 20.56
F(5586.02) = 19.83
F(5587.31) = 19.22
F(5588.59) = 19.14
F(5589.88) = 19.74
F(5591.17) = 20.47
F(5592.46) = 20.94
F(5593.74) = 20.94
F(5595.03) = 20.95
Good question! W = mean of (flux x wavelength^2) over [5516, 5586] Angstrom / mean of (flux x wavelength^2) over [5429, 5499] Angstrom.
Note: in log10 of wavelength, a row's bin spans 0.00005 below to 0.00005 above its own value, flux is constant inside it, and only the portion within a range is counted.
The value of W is 1.03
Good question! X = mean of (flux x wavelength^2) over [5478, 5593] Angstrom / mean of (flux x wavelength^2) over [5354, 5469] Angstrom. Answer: 1.0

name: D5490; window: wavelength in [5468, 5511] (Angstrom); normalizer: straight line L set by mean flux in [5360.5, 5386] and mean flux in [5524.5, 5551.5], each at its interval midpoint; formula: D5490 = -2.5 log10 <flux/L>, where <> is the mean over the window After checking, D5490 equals 0.02 mag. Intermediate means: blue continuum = 21.2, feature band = 20.7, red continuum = 21.2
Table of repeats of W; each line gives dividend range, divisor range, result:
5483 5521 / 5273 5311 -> 1.04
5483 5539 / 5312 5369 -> 1.04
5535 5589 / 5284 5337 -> 1.10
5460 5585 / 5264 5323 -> 1.08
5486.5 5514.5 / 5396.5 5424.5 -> 1.03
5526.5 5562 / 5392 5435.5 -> 1.07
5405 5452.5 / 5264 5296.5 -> 1.08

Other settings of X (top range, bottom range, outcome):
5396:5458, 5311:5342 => 1.05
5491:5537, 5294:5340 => 1.06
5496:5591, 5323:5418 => 1.07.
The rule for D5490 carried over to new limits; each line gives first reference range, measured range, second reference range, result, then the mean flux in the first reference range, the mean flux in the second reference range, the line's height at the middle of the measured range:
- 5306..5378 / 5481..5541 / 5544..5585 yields 0.04 mag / 21.2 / 21.5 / 21.4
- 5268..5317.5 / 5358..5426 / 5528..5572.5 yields 0.02 mag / 21.3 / 21.2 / 21.3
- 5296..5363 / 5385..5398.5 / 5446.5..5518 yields -0.02 mag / 21.2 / 20.8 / 21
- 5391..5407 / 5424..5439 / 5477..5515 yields -0.06 mag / 20.6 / 20.4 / 20.5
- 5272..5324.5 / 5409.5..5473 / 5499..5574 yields -0.01 mag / 21.4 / 21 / 21.2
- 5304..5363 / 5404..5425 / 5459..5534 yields 0.04 mag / 21.3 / 20.7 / 21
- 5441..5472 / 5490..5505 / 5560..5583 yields 0.06 mag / 21.6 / 21.5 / 21.6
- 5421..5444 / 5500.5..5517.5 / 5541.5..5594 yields 0.04 mag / 21.9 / 21.2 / 21.5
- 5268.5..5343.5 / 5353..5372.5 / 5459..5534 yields -0.01 mag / 21.1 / 20.7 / 21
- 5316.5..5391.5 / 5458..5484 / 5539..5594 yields 0.02 mag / 21.2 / 21.2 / 21.2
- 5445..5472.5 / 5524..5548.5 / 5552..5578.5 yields 0.01 mag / 21.4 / 21.5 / 21.4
